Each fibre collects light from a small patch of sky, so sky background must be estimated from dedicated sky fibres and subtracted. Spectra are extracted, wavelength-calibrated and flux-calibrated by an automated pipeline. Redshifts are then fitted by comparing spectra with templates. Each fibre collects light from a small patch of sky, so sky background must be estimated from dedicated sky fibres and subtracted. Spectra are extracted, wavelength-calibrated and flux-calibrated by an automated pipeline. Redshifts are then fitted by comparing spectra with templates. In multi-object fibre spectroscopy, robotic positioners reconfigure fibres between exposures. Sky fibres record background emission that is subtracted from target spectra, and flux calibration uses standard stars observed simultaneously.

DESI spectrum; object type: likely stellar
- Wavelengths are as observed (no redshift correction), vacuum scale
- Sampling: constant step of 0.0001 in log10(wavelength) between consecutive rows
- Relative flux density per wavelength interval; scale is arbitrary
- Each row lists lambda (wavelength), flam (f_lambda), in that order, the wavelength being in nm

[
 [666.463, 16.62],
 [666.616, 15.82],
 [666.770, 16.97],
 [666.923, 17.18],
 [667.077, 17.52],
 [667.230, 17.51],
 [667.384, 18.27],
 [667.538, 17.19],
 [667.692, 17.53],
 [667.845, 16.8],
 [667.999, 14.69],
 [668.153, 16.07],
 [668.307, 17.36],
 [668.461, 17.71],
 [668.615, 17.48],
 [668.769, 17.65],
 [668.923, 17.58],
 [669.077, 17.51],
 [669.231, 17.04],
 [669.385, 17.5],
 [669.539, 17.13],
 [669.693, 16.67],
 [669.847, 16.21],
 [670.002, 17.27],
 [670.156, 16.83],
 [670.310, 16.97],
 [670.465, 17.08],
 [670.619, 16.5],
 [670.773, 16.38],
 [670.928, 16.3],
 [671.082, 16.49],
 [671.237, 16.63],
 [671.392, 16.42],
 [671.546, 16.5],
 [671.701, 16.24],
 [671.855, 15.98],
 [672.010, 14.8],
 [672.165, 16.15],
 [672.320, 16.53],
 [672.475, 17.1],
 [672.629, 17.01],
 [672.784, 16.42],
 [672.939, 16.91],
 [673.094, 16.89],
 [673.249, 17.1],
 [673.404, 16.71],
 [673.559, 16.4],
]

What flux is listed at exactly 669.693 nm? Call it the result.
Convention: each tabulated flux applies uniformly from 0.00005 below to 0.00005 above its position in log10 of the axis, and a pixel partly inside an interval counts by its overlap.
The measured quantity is 16.67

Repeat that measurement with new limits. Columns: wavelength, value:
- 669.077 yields 17.51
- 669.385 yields 17.5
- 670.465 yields 17.08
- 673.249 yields 17.1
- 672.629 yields 17.01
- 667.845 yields 16.8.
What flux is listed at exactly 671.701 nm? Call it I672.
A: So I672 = 16.24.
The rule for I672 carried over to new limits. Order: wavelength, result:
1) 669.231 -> 17.04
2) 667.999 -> 14.69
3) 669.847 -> 16.21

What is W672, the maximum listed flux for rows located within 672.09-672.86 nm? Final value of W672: 17.1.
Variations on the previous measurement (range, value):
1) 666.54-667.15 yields 17.52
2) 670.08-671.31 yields 17.08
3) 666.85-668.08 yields 18.27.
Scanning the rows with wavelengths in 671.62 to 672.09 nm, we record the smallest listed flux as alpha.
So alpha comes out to 14.8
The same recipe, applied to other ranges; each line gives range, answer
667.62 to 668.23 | 14.69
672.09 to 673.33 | 16.15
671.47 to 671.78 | 16.24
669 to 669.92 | 16.21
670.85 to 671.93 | 15.98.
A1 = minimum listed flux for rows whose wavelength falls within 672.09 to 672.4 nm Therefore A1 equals 16.15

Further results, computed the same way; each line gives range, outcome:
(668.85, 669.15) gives 17.51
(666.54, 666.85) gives 15.82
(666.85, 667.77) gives 17.18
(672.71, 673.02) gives 16.42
